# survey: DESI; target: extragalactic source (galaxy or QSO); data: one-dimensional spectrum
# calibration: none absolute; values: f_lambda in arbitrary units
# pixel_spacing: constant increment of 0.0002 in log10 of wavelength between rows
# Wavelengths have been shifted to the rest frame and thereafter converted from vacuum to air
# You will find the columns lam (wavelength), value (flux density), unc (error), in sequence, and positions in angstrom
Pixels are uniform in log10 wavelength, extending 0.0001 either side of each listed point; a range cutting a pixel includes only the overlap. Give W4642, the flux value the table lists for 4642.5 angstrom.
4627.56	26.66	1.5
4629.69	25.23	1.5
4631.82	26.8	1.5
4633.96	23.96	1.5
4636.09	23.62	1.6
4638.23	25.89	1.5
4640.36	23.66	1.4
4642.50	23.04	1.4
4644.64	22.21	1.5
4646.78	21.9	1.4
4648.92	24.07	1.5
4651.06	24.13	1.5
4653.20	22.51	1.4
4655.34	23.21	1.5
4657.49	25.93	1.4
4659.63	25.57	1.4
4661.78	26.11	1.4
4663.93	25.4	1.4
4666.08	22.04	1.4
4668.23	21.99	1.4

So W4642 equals 23.04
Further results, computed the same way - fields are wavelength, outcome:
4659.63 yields 25.57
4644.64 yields 22.21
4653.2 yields 22.51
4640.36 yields 23.66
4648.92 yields 24.07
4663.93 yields 25.4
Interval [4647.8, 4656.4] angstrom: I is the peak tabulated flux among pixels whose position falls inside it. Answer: 24.13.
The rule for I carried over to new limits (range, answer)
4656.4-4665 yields 26.11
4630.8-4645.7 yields 26.8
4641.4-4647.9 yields 23.04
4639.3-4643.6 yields 23.66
